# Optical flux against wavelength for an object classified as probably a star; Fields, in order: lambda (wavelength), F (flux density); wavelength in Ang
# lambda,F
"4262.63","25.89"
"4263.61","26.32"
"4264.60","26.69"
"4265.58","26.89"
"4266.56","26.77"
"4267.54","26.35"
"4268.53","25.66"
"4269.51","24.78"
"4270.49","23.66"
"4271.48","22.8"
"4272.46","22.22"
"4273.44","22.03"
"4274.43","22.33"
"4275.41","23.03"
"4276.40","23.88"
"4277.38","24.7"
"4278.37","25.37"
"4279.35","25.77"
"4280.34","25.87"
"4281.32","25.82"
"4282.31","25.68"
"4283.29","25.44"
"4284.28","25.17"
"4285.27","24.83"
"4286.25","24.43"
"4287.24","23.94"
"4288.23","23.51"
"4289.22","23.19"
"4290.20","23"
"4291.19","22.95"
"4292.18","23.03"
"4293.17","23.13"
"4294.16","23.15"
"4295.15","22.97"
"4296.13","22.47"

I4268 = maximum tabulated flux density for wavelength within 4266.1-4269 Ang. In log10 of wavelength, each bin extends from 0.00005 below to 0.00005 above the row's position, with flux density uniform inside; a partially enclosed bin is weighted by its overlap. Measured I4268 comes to 26.77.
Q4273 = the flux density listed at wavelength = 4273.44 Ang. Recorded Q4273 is 22.03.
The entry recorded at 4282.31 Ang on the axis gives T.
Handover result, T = 25.68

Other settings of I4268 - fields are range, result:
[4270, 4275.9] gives 23.66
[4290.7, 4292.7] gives 23.03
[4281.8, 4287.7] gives 25.68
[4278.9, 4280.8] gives 25.87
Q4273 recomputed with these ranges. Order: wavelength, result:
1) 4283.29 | 25.44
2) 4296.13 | 22.47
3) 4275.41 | 23.03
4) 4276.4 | 23.88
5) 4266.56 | 26.77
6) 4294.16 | 23.15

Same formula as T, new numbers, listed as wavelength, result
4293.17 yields 23.13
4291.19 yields 22.95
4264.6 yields 26.69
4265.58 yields 26.89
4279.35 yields 25.77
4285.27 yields 24.83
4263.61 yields 26.32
